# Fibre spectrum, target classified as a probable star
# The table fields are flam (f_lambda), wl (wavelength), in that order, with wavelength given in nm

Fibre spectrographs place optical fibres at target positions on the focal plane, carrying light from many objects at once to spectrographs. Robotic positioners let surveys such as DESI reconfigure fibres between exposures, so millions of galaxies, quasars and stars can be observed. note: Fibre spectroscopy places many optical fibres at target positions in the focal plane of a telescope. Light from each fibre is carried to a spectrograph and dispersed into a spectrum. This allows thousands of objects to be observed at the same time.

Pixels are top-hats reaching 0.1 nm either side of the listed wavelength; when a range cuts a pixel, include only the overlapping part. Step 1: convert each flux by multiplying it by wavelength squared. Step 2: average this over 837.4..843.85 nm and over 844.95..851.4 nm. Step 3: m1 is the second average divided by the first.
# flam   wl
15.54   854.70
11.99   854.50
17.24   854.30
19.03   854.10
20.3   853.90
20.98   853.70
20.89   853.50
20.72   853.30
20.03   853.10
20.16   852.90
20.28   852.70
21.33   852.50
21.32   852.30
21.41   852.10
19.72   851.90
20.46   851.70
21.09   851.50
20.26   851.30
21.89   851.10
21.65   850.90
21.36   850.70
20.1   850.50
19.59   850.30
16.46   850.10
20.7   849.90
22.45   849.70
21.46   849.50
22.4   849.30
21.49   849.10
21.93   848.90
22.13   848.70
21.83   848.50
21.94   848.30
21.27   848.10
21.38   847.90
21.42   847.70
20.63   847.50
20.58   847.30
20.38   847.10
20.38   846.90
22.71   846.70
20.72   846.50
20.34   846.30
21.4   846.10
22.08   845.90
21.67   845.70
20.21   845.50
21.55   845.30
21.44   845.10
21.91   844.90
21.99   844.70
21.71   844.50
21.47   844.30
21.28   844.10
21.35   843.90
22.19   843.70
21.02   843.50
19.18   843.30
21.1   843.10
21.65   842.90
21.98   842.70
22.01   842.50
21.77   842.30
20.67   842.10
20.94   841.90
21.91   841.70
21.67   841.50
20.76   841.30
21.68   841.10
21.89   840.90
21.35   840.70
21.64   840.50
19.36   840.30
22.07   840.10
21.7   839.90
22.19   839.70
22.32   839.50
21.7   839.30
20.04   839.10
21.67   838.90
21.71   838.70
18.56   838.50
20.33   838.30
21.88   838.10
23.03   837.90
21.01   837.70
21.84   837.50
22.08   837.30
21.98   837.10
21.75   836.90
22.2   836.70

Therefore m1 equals 1.0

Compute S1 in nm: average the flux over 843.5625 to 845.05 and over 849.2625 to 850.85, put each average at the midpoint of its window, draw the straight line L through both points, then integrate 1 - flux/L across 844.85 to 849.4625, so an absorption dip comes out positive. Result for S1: -0.06 nm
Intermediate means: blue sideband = 21.7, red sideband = 20.5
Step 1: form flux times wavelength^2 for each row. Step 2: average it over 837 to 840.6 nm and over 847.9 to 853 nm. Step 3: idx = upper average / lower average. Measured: 1.01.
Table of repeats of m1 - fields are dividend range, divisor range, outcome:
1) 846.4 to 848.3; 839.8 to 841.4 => 1.01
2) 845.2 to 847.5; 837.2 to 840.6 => 1.00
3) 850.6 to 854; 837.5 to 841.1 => 1.01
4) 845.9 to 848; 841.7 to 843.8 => 1.00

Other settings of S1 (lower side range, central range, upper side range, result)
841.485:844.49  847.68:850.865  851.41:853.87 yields -0.031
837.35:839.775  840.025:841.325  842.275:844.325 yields 0.006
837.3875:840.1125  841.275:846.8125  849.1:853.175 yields -0.070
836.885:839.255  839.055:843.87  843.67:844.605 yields 0.016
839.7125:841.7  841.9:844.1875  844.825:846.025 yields 0.017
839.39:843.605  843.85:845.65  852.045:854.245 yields -0.027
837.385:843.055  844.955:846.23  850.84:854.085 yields -0.017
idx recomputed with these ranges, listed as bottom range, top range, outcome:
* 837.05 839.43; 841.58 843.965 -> 1.01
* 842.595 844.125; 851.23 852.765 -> 1.00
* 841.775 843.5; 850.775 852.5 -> 1.01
